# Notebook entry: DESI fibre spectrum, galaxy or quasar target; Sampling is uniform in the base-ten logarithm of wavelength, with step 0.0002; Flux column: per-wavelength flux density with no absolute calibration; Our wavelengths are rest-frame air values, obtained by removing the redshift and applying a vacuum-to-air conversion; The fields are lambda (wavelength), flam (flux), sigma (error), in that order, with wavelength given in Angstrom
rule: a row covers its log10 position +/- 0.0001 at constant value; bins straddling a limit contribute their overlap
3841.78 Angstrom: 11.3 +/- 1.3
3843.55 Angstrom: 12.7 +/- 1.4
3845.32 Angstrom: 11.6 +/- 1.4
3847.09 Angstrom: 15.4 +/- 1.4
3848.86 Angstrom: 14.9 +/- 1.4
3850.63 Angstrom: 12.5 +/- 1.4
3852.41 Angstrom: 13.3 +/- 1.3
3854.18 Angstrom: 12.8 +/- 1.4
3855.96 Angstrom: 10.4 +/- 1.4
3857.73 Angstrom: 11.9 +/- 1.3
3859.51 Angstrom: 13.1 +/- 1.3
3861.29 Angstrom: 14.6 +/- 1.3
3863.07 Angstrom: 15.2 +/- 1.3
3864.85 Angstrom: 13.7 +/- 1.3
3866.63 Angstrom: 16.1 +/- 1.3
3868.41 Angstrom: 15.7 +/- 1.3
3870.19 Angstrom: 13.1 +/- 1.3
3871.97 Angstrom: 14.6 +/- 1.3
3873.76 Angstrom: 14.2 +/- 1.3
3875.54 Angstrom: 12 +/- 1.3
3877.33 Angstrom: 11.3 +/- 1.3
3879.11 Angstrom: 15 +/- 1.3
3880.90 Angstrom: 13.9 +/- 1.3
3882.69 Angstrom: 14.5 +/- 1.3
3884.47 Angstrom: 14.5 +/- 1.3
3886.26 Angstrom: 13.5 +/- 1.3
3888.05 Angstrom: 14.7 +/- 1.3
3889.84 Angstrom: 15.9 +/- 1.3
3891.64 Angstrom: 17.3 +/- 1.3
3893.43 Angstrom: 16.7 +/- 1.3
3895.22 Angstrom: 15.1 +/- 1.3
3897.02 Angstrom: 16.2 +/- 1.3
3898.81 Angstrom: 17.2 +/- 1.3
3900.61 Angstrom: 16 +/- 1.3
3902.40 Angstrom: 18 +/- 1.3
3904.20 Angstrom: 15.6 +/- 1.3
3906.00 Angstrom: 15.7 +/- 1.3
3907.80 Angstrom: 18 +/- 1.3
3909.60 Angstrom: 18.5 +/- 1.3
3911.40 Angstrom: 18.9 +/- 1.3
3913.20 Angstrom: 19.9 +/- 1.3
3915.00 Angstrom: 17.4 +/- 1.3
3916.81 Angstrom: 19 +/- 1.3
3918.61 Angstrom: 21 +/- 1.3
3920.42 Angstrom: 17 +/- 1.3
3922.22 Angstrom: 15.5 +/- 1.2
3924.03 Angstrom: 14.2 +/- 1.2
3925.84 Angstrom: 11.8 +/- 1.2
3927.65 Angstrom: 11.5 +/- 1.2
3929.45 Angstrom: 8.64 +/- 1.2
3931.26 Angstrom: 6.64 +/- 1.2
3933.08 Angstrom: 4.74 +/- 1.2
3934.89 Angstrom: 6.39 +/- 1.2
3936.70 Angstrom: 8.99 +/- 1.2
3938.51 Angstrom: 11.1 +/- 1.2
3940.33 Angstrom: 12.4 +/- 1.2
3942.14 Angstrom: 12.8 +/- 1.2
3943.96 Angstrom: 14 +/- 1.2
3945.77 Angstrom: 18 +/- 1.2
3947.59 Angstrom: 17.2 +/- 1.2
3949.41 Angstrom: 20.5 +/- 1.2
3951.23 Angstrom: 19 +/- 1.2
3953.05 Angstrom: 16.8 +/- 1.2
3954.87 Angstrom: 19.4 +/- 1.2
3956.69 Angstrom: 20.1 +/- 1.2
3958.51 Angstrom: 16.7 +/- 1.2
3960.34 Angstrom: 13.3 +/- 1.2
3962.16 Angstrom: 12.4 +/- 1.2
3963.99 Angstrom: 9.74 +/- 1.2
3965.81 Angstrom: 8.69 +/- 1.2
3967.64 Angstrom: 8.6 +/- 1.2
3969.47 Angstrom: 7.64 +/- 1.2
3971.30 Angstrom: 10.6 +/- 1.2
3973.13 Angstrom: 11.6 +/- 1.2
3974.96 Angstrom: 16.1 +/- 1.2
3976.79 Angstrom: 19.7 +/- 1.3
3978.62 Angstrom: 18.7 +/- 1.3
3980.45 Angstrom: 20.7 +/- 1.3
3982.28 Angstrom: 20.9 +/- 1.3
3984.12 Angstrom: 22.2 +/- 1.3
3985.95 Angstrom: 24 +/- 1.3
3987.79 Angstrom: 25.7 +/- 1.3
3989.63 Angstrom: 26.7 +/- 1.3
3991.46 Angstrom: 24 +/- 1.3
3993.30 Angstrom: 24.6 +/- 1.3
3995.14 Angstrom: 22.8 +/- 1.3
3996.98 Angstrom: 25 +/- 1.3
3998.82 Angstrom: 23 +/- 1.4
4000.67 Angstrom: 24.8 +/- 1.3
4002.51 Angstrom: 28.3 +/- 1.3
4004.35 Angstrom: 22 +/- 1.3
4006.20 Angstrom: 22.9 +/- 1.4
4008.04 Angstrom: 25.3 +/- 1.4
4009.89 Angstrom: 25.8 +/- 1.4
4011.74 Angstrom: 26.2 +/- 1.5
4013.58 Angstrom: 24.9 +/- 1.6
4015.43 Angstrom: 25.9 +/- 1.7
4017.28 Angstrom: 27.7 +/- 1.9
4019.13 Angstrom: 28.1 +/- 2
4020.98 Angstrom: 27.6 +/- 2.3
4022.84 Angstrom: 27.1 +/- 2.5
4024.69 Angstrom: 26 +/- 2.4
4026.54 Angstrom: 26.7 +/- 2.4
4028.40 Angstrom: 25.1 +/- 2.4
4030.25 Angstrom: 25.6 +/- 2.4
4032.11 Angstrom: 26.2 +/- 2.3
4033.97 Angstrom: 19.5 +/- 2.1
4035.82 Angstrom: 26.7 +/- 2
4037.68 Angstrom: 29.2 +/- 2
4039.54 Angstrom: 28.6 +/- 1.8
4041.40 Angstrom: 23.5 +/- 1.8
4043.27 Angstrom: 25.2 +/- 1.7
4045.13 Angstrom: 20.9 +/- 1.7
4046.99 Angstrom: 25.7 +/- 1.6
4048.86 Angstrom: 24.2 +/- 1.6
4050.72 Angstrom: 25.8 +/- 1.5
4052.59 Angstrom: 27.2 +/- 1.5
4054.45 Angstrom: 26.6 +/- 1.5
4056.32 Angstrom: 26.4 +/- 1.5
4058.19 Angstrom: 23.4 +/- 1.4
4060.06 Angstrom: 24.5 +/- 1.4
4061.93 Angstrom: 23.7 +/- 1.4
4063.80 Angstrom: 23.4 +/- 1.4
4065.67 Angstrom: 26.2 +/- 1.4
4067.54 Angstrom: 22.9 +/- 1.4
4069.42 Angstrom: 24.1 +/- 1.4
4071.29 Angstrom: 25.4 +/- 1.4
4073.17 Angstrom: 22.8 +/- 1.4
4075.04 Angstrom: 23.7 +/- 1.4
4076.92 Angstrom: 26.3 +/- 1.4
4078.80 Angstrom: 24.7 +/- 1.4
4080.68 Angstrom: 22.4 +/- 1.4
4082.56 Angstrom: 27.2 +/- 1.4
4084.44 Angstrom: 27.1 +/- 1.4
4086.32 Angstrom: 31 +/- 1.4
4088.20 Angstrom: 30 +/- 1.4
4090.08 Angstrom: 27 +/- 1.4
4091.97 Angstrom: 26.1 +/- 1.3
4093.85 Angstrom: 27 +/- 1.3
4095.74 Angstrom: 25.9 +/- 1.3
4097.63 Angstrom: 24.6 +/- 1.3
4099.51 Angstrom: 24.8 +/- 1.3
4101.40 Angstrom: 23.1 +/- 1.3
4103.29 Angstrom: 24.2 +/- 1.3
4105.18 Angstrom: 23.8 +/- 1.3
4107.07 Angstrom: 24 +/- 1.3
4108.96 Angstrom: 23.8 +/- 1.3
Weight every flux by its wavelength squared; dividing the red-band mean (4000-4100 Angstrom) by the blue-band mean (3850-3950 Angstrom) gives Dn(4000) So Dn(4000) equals 1.91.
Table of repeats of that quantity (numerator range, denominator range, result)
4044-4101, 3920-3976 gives 2.08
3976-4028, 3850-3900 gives 1.84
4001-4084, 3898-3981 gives 1.81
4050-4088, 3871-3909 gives 1.82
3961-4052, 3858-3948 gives 1.64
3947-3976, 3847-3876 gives 1.09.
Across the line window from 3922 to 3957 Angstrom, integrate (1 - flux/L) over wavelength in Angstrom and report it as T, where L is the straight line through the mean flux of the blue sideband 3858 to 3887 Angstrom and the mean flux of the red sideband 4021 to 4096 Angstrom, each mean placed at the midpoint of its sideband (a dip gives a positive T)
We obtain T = 9.5 Angstrom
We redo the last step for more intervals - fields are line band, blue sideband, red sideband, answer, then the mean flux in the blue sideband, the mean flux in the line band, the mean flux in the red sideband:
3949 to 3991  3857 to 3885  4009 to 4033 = 9.93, 14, 17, 26.4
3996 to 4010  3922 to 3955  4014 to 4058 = -2.02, 12.9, 24.6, 25.8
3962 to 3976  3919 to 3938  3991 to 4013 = 5.92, 10.8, 10.7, 24.6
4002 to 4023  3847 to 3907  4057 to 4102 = -3.98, 14.5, 25.9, 25.3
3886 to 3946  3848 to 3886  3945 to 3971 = -1.71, 13.7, 14.6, 14.7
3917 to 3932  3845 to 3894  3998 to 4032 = 3.86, 14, 13.6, 25.7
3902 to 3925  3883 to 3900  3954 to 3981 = -3.55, 15.6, 17.6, 14.2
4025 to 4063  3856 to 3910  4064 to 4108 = -3.35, 15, 25.2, 25.4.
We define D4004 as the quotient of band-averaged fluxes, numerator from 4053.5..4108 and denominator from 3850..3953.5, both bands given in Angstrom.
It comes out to 1.7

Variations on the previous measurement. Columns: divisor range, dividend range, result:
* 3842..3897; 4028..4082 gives 1.77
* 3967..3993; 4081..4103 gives 1.42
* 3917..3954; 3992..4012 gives 1.81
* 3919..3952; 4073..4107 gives 1.99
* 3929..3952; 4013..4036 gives 2.09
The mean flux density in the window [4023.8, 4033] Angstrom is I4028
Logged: 25.9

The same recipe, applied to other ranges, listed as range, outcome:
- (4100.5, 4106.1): 23.7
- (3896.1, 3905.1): 16.6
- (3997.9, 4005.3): 24.5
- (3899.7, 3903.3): 17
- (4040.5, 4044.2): 24.3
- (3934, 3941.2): 9.71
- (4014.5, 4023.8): 27.3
